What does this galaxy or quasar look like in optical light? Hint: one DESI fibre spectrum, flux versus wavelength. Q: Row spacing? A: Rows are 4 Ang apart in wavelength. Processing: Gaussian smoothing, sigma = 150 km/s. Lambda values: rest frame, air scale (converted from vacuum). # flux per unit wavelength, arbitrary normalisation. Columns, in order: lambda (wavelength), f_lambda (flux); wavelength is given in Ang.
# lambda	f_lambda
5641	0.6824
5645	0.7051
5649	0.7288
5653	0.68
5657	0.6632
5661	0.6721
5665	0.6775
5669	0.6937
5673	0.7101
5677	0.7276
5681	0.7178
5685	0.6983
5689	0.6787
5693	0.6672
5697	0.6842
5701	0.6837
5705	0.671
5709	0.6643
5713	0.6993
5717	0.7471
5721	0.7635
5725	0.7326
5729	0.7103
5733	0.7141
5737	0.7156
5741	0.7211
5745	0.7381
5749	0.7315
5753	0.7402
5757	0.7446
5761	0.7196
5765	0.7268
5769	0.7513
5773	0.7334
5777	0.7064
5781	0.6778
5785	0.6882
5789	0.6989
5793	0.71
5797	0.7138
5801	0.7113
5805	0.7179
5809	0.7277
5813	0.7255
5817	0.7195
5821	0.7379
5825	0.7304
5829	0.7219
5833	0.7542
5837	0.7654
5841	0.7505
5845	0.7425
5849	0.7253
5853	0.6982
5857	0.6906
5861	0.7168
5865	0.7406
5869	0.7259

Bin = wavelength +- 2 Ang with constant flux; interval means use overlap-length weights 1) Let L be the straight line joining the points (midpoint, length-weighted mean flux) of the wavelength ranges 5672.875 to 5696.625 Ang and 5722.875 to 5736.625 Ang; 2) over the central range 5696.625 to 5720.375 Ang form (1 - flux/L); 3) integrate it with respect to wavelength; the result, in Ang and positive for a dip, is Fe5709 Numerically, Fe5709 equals 0.4 Ang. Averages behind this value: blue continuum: 0.698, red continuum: 0.719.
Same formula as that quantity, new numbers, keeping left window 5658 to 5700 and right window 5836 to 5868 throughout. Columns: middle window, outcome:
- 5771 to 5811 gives 0.4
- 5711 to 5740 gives -1.0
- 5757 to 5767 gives -0.3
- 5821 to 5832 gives -0.1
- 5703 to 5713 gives 0.3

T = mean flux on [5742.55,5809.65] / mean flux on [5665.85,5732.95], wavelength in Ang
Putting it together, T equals 1.02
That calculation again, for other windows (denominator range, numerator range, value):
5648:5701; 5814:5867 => 1.06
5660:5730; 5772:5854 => 1.03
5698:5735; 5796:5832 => 1.02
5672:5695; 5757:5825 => 1.03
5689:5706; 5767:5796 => 1.05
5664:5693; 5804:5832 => 1.04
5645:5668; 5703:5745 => 1.04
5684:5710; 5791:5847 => 1.08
